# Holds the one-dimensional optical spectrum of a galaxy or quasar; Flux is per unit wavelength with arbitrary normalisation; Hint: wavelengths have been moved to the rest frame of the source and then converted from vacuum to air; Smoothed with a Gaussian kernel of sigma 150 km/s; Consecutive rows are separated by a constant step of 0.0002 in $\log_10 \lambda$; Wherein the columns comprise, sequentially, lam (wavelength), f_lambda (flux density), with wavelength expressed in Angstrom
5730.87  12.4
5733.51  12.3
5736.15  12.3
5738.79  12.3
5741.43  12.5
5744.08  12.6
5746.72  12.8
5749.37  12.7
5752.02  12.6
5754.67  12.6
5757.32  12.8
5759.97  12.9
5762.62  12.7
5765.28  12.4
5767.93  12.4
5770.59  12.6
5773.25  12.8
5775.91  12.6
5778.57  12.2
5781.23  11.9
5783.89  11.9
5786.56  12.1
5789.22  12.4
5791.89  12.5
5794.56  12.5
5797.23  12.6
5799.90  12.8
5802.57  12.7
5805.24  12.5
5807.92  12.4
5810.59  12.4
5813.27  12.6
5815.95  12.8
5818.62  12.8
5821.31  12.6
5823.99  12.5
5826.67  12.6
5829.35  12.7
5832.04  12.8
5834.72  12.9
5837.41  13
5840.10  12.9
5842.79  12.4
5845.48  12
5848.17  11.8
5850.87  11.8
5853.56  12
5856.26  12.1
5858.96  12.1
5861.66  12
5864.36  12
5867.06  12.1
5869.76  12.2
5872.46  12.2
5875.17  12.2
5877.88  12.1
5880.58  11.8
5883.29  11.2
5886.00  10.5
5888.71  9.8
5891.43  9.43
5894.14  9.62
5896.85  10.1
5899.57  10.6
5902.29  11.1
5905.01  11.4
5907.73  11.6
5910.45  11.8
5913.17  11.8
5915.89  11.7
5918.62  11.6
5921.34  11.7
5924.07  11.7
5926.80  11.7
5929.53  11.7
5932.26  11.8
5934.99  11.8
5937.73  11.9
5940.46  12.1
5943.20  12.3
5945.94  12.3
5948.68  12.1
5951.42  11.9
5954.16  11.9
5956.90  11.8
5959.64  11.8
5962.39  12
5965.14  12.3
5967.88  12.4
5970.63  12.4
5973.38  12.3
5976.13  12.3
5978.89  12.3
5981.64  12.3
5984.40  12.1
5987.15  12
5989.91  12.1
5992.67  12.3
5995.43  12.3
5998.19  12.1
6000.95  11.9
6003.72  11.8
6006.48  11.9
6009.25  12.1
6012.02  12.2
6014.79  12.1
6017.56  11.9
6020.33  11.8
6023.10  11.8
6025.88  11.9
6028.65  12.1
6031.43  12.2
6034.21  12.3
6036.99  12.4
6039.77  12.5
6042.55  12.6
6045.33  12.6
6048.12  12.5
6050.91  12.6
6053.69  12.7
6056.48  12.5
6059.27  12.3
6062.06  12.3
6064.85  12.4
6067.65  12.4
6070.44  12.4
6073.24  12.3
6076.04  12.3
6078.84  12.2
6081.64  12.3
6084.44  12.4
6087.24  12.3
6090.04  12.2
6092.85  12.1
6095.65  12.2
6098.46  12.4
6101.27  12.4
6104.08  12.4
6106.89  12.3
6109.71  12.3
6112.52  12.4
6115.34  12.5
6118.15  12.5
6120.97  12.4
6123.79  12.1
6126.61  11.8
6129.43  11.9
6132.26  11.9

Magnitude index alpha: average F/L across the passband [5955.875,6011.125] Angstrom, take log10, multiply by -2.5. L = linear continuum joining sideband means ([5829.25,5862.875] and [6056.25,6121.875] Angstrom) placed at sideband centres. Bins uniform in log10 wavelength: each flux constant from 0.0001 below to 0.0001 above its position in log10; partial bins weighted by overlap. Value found 0.02 mag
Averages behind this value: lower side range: 12.3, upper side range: 12.3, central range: 12.1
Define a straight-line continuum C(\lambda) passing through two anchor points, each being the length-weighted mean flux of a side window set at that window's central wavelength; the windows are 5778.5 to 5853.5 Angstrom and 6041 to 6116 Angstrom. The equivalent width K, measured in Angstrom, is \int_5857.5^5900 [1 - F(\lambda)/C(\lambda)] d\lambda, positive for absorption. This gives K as 4.0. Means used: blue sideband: 12.5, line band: 11.3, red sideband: 12.4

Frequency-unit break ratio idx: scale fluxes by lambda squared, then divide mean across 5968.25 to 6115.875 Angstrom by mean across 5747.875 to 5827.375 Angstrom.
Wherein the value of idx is 1.07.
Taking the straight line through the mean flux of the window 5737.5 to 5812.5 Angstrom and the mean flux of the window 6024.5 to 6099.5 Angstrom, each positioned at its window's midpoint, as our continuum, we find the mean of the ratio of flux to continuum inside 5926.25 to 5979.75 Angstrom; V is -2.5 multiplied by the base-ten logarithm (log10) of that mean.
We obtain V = 0.03 mag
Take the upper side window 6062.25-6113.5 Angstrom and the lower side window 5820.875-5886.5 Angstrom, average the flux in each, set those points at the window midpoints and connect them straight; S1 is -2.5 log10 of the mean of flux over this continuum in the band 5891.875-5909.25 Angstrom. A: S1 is 0.15 mag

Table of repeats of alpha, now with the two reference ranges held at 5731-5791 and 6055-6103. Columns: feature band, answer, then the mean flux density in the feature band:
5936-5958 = 0.031 mag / 12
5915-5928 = 0.065 mag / 11.7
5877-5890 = 0.126 mag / 11.1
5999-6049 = 0.018 mag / 12.1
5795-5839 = -0.019 mag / 12.7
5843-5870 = 0.036 mag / 12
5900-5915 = 0.083 mag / 11.5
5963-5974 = 0.003 mag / 12.3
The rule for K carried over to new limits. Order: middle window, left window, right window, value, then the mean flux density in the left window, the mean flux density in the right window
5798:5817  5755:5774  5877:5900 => -1.1 Angstrom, 12.7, 10.5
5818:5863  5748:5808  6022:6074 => 0.2 Angstrom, 12.5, 12.4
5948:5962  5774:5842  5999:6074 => 0.5 Angstrom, 12.5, 12.2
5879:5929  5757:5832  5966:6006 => 5.1 Angstrom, 12.5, 12.2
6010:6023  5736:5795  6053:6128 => 0.4 Angstrom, 12.5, 12.3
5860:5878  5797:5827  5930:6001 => 0.4 Angstrom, 12.6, 12.1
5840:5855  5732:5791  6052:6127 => 0.4 Angstrom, 12.5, 12.3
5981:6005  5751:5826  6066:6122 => 0.6 Angstrom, 12.5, 12.3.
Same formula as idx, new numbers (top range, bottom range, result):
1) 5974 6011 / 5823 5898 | 1.07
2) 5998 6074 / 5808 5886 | 1.06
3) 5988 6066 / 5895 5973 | 1.07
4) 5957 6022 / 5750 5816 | 1.04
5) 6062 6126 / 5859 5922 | 1.16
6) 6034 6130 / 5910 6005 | 1.07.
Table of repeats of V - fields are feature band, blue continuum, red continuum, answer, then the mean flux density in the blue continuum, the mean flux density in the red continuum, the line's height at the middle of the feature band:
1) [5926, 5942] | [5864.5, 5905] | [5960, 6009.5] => -0.020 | 11.1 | 12.2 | 11.6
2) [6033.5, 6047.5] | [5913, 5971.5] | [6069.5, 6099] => -0.028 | 11.9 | 12.3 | 12.2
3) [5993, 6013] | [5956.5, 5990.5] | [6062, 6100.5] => 0.014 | 12.2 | 12.3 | 12.2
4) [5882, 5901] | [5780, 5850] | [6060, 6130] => 0.218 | 12.5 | 12.3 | 12.4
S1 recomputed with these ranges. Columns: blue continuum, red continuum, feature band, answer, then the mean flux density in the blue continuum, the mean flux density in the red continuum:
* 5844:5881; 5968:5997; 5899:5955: 0.04 mag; 12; 12.2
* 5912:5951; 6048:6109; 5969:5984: -0.03 mag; 11.9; 12.4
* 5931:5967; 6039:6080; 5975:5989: -0.01 mag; 12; 12.4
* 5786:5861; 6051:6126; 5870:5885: 0.05 mag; 12.5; 12.3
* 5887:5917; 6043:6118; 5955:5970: -0.07 mag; 10.8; 12.4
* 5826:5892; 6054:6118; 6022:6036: 0.02 mag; 12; 12.3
